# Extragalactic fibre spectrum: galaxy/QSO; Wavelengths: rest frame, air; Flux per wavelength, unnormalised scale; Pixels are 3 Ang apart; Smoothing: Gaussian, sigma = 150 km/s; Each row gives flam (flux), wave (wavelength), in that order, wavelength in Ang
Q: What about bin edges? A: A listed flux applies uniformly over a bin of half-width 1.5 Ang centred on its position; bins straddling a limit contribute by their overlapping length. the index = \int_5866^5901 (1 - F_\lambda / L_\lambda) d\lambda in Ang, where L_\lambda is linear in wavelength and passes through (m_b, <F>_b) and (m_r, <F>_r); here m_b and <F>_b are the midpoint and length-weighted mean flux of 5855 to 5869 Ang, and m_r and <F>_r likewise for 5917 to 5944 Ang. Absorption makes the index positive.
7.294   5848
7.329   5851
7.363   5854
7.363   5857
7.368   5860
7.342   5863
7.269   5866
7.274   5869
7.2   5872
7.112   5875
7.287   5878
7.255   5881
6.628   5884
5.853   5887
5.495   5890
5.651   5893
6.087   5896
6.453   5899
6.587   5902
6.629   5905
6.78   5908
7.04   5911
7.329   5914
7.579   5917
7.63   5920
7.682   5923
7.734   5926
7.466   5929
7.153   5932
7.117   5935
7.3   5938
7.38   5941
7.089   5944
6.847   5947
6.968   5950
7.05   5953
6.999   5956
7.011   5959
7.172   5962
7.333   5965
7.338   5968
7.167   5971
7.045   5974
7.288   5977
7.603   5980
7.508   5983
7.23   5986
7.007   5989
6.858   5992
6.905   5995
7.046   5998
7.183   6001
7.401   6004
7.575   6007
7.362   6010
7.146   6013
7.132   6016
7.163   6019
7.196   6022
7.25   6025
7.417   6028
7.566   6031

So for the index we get 3.6 Ang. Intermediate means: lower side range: 7.33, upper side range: 7.42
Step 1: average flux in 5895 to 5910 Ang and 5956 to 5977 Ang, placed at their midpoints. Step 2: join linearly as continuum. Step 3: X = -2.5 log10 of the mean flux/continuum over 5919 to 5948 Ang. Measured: -0.08 mag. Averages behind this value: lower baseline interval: 6.54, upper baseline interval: 7.17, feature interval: 7.34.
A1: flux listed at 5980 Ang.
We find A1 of 7.603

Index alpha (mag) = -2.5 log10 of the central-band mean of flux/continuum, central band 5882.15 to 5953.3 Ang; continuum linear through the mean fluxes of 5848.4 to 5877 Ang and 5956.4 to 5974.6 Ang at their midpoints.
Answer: 0.05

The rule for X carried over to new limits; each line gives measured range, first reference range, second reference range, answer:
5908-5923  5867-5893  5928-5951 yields -0.058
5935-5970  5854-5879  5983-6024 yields 0.013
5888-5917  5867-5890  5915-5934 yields 0.114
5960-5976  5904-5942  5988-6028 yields 0.005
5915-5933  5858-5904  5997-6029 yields -0.097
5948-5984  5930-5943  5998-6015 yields 0.010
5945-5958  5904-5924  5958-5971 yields 0.038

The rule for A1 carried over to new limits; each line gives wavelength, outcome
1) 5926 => 7.734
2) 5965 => 7.333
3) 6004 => 7.401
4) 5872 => 7.2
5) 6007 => 7.575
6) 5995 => 6.905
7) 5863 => 7.342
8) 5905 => 6.629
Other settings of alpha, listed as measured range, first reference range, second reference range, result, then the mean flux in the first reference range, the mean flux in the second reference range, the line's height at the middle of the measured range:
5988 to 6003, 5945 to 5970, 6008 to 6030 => 0.03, 7.09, 7.25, 7.19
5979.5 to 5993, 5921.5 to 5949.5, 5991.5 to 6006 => -0.01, 7.3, 7.11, 7.15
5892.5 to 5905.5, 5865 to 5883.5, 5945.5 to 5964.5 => 0.14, 7.2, 7.02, 7.15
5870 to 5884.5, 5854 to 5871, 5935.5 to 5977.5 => 0.02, 7.32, 7.14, 7.29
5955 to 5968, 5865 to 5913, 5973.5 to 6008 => -0.01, 6.66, 7.22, 7.06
